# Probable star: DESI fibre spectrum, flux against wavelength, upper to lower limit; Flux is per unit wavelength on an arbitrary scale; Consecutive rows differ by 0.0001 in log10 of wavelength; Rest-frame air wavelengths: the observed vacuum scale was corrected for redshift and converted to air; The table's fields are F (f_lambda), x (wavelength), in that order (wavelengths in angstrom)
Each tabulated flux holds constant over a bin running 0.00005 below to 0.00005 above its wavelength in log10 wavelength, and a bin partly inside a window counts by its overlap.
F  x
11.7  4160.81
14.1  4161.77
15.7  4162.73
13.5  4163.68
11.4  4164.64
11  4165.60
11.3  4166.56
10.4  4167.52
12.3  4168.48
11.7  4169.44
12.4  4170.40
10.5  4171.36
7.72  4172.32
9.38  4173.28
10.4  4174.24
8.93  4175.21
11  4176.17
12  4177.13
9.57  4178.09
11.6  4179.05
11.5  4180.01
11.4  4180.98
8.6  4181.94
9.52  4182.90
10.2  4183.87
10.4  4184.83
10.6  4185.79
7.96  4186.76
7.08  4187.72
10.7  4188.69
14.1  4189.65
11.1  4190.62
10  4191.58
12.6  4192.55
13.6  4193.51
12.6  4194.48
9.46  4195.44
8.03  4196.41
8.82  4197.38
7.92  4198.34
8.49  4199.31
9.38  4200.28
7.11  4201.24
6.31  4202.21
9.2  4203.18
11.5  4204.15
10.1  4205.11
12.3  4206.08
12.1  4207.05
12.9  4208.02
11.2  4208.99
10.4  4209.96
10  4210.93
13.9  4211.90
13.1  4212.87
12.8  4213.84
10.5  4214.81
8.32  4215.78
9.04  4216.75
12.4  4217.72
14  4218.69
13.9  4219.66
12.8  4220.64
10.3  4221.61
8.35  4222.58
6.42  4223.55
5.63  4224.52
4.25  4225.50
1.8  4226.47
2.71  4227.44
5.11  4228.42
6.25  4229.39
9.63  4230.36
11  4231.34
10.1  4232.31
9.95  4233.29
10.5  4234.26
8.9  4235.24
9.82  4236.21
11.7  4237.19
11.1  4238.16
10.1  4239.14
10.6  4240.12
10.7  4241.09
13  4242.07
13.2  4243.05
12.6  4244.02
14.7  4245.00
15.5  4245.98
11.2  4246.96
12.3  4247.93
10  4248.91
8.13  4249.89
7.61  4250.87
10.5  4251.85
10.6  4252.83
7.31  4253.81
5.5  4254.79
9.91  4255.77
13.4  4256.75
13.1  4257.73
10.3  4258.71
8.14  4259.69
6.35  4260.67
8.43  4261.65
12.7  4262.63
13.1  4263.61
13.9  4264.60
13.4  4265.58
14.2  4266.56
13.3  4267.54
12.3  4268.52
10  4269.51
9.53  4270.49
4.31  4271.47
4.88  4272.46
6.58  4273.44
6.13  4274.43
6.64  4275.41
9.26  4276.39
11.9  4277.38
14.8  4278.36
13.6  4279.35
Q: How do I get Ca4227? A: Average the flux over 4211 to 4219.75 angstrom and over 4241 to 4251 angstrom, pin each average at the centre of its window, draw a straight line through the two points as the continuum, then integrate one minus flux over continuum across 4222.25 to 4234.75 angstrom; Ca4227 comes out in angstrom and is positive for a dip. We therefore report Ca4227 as 5.1 angstrom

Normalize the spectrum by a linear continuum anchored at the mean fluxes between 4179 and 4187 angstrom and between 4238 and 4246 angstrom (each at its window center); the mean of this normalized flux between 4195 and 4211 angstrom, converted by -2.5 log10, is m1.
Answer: 0.13 mag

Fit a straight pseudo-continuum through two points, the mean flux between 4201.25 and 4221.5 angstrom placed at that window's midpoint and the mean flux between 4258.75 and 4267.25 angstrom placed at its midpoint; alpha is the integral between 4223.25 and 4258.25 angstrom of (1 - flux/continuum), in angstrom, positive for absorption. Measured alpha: 5.1 angstrom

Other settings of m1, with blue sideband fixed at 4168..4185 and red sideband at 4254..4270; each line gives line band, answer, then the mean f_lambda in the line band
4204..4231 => 0.11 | 9.69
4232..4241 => 0.06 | 10.3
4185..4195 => -0.04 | 11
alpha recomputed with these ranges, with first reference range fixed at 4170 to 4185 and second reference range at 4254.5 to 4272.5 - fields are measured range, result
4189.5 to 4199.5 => -0.2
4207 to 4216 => -1.0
